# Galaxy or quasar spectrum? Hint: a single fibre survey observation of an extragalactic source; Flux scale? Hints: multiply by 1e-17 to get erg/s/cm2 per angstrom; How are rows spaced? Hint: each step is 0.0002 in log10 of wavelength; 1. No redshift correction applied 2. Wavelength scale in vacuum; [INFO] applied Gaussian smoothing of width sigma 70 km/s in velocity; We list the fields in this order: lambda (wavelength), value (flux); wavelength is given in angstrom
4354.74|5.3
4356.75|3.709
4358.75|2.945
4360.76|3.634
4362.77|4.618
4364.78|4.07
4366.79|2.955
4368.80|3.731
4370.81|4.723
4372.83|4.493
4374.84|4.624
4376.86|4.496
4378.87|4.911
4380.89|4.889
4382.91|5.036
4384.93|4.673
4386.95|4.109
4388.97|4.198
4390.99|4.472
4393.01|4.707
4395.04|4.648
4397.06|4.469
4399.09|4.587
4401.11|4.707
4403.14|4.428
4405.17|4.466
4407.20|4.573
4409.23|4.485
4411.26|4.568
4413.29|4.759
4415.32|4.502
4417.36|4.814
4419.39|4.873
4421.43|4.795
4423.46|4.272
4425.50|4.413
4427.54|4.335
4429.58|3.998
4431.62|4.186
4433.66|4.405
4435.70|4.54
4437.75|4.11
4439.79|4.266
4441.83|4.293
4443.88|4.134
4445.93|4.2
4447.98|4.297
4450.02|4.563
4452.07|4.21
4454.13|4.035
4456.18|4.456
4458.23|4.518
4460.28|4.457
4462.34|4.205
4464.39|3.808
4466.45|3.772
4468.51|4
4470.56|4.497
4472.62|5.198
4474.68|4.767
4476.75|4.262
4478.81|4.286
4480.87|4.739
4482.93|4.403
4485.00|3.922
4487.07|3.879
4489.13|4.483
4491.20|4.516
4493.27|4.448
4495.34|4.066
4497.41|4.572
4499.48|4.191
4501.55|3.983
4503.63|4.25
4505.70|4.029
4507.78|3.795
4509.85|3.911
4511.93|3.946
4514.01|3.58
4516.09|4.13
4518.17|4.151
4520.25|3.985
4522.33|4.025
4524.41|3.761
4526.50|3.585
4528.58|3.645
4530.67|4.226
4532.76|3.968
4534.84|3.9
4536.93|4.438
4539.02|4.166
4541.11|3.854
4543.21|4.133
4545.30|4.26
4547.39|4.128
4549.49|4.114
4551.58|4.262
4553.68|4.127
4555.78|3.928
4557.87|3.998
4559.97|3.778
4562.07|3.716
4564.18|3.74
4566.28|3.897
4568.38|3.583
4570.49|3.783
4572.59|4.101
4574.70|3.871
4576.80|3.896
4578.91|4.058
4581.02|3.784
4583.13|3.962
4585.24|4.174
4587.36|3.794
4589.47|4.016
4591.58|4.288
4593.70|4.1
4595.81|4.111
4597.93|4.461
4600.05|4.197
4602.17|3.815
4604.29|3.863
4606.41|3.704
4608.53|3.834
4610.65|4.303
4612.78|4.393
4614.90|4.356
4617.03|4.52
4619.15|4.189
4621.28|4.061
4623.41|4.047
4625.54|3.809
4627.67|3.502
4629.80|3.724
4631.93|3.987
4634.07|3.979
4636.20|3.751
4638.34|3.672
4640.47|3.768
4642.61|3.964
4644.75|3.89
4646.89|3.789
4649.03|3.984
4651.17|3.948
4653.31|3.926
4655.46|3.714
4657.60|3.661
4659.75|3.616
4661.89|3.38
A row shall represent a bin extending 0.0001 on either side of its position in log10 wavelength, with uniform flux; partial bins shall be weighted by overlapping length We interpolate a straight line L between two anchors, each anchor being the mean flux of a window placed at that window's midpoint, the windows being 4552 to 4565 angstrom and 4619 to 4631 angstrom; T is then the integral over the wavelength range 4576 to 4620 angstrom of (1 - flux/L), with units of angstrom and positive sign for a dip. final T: -2.35 angstrom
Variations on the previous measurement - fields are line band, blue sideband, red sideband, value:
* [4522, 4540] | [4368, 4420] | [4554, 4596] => 0.5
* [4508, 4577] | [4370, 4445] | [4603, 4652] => 3.6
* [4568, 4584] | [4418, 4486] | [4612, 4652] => 0.7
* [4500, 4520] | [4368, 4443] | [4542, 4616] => 1.1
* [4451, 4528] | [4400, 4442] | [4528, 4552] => 1.4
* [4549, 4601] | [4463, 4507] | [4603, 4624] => 2.3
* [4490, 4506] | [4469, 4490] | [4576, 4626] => 0.4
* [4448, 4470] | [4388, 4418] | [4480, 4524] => 0.5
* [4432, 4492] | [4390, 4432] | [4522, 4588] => 0.2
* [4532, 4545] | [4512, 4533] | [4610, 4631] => -0.5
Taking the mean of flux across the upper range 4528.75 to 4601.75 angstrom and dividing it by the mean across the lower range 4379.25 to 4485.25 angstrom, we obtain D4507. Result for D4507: 0.9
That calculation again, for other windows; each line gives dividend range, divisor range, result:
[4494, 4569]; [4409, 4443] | 0.90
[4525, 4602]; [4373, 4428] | 0.87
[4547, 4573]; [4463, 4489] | 0.91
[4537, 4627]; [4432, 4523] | 0.95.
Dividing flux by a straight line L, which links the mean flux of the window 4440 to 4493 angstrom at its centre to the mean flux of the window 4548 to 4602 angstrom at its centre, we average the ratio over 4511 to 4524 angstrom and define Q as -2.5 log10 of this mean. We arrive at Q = 0.05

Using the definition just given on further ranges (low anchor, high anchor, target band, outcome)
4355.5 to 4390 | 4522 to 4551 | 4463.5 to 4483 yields -0.07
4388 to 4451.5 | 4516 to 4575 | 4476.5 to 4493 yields -0.03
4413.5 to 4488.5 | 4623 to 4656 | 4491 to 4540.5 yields 0.03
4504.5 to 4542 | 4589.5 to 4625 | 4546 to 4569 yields 0.02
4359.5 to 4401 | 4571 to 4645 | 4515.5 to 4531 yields 0.06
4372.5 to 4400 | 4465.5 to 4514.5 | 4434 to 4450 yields 0.03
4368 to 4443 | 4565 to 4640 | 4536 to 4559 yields 0.00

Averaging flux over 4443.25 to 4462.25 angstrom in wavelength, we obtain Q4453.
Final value 4.32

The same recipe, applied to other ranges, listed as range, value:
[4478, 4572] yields 4.05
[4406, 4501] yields 4.37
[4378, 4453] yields 4.48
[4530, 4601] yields 4.02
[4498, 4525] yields 3.99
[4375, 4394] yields 4.61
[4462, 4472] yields 4.1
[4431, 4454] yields 4.28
